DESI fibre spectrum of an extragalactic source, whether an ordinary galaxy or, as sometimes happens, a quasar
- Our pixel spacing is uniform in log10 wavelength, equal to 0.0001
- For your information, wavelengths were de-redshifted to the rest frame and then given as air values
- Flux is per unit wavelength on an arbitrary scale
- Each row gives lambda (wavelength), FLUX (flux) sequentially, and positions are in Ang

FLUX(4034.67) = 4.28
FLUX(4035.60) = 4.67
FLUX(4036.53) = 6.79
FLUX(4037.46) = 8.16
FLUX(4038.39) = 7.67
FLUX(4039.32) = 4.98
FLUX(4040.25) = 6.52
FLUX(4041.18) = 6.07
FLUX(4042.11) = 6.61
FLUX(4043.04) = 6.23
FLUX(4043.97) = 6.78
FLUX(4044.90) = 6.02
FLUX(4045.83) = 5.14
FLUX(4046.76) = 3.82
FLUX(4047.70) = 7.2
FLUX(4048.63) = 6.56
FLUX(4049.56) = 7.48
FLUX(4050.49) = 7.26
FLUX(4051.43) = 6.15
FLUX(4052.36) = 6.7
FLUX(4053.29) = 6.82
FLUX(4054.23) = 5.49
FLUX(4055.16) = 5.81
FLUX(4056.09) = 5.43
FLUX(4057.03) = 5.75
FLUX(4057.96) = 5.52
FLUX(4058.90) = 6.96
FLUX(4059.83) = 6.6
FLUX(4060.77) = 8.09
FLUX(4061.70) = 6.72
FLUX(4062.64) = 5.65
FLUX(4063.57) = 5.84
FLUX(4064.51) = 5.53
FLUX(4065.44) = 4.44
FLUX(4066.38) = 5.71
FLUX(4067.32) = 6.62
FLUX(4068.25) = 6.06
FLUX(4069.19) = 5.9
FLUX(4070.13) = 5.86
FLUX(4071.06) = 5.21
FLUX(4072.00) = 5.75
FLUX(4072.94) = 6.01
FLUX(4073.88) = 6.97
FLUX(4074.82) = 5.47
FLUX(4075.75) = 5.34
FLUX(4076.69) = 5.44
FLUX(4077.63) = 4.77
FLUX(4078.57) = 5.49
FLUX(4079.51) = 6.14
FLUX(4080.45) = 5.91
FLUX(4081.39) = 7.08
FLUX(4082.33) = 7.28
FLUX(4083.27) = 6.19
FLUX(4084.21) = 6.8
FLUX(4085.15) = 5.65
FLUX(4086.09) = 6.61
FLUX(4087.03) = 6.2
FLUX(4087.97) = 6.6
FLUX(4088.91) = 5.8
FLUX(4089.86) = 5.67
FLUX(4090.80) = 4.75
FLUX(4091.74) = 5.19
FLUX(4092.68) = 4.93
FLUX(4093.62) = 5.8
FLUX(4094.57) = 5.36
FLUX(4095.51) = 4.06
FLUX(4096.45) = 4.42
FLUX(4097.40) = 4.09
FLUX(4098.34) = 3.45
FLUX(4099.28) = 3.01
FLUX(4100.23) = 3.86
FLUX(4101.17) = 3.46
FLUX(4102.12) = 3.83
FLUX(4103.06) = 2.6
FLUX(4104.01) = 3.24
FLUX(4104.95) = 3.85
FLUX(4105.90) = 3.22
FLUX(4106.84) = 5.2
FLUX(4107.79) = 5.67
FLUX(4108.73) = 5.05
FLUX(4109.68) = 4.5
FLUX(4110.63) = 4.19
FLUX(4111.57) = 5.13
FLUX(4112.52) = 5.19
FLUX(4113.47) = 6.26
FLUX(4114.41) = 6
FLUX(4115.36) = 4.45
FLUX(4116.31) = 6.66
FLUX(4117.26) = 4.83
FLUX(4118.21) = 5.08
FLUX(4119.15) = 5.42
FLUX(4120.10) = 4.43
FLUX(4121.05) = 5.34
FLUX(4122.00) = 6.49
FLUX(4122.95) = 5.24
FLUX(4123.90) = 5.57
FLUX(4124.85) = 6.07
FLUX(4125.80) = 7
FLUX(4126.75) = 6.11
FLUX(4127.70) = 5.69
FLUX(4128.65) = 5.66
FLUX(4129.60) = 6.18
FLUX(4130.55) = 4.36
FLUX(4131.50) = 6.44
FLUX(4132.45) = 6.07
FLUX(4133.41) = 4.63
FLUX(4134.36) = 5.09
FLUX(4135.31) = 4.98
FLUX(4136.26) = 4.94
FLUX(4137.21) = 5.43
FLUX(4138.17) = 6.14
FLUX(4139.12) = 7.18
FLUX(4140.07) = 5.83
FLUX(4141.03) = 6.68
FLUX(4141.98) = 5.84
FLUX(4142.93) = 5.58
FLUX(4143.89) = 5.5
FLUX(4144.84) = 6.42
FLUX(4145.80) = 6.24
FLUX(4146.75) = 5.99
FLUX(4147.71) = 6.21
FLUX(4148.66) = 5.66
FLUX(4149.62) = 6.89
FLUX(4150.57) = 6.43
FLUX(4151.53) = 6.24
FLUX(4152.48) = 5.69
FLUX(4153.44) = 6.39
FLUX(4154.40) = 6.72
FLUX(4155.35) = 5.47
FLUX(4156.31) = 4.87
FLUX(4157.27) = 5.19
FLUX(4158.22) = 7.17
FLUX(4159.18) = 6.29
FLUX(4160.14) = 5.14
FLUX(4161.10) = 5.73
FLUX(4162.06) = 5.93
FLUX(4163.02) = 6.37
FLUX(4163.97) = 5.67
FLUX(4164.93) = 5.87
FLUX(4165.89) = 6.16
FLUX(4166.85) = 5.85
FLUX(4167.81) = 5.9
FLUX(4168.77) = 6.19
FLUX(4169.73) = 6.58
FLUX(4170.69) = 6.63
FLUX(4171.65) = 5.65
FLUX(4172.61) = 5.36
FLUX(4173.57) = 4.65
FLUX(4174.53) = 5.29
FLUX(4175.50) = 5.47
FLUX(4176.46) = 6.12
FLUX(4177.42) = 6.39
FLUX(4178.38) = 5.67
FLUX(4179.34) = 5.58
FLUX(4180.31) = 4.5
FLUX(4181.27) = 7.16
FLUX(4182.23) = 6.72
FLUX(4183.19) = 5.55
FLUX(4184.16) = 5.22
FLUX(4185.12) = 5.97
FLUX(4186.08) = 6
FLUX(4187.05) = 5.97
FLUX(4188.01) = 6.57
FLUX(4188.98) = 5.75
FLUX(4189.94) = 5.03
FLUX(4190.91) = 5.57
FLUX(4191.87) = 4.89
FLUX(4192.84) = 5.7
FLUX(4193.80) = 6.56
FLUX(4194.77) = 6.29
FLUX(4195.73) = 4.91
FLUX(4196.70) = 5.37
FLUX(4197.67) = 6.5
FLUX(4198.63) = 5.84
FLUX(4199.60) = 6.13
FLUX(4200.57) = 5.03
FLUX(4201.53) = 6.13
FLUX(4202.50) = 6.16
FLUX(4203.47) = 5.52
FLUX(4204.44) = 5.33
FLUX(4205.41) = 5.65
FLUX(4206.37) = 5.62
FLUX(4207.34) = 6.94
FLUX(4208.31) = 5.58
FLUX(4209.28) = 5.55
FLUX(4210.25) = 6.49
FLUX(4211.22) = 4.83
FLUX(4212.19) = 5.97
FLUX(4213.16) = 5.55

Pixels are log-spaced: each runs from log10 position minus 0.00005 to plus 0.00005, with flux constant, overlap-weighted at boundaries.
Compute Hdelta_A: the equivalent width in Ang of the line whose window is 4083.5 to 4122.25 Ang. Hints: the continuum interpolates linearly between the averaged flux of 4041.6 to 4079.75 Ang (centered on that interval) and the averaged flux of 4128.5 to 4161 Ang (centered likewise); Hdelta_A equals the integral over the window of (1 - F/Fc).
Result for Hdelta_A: 6.6 Ang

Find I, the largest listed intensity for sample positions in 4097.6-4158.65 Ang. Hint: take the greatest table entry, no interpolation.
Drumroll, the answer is 7.18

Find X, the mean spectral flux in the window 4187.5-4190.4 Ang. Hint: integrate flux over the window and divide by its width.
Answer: 5.8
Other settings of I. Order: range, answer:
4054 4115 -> 8.09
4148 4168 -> 7.17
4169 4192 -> 7.16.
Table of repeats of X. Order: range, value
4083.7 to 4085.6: 6.23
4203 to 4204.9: 5.42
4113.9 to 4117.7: 5.5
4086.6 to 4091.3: 5.79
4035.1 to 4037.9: 6.49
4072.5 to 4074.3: 6.48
